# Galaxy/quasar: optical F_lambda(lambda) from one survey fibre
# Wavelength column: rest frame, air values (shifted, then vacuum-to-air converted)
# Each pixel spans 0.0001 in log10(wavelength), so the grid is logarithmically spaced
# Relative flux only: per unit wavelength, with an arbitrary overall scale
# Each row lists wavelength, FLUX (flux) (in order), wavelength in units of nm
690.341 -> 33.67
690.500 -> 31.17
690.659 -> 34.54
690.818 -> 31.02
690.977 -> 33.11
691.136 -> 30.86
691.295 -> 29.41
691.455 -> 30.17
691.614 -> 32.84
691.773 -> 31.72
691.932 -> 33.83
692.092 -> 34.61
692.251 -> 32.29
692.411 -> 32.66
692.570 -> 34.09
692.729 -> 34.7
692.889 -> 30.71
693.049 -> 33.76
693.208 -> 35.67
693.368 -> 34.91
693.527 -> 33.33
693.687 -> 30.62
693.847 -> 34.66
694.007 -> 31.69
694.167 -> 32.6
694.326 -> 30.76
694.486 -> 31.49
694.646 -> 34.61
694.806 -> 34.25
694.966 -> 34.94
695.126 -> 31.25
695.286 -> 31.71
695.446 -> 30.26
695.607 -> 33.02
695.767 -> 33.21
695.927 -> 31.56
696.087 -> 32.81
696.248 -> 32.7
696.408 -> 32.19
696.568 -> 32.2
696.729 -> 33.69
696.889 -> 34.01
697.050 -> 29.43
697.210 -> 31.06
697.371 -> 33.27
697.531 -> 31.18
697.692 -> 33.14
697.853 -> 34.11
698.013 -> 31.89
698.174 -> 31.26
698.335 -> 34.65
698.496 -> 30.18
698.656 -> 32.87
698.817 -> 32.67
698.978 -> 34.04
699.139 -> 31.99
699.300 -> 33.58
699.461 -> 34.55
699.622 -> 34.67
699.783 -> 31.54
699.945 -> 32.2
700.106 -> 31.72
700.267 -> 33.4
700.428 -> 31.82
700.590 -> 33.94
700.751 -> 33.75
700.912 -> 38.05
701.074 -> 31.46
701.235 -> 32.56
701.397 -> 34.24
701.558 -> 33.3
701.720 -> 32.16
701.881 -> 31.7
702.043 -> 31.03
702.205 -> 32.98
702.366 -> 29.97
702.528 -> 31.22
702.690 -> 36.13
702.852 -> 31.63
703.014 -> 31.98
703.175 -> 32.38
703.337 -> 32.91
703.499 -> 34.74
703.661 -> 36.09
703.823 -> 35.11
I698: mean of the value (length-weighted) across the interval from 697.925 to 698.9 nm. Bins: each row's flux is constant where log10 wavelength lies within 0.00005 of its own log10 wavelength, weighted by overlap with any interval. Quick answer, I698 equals 32.3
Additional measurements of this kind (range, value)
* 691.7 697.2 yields 32.8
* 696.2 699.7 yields 32.7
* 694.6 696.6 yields 32.6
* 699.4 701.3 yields 33.3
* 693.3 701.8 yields 32.8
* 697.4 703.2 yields 32.8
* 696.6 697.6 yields 32.1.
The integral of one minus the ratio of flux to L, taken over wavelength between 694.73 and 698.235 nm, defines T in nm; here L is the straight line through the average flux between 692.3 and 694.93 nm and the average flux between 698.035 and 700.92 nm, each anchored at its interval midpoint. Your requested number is 0.07 nm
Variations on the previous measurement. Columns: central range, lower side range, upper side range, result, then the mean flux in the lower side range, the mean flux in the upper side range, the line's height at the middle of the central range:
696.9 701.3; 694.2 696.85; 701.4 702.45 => -0.07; 32.6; 32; 32.3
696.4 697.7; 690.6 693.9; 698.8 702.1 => 0.03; 32.8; 33.1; 33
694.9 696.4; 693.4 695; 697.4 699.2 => 0.02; 32.9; 32.6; 32.8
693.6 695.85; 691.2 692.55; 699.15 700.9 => 0.01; 32.3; 33.3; 32.6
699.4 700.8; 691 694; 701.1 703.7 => -0.01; 32.8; 32.7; 32.8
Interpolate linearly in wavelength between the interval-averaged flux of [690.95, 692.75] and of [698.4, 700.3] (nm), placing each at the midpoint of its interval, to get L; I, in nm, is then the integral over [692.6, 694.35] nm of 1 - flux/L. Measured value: -0.03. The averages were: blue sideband 32.4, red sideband 32.8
